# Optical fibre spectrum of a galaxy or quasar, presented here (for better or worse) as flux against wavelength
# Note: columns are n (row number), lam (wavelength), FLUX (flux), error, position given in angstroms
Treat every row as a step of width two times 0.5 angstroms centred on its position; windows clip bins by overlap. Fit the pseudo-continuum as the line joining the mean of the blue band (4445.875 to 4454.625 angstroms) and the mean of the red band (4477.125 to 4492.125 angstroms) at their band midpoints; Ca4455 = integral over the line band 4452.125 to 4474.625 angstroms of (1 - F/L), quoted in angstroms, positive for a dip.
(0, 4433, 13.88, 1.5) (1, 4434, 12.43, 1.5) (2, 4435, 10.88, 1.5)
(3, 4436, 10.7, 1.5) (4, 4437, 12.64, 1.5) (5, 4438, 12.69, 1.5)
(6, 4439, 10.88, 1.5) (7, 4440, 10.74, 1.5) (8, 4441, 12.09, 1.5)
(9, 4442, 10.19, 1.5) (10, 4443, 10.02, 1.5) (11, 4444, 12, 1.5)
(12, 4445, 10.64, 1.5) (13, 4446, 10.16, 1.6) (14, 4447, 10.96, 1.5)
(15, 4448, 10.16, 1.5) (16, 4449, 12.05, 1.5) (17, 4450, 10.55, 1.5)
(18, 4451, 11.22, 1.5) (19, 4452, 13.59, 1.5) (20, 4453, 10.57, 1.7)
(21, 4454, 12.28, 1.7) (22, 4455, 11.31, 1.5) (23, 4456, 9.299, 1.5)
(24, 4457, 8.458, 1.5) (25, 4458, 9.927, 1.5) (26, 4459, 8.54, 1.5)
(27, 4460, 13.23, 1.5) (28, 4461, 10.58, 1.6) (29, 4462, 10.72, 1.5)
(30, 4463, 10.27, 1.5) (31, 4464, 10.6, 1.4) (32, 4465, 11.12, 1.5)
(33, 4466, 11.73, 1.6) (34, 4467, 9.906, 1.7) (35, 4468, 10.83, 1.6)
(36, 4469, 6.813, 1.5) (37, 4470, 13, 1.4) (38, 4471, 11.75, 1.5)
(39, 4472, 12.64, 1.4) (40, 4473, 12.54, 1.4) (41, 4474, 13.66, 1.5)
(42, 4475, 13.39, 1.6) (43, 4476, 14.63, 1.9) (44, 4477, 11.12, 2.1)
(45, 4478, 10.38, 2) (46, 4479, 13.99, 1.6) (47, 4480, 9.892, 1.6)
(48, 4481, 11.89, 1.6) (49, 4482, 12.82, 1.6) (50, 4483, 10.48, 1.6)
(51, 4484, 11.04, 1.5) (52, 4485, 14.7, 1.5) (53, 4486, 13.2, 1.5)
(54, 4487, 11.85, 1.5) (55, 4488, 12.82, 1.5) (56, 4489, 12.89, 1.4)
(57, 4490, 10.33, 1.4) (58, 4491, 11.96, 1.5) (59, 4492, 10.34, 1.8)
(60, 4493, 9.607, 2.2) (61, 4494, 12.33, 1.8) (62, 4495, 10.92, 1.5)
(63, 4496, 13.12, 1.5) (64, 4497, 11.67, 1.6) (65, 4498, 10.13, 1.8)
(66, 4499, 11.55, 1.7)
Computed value 1.2 angstroms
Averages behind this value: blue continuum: 11.3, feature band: 11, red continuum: 11.9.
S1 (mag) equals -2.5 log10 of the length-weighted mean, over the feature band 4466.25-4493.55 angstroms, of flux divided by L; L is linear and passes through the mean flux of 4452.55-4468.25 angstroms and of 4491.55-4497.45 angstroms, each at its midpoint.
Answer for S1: -0.075 mag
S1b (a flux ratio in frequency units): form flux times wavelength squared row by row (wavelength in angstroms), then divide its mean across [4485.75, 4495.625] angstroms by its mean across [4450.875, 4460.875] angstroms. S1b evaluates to 1.1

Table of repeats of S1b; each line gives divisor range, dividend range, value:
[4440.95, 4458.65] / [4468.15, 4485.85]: 1.13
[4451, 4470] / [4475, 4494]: 1.14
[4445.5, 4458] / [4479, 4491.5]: 1.13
